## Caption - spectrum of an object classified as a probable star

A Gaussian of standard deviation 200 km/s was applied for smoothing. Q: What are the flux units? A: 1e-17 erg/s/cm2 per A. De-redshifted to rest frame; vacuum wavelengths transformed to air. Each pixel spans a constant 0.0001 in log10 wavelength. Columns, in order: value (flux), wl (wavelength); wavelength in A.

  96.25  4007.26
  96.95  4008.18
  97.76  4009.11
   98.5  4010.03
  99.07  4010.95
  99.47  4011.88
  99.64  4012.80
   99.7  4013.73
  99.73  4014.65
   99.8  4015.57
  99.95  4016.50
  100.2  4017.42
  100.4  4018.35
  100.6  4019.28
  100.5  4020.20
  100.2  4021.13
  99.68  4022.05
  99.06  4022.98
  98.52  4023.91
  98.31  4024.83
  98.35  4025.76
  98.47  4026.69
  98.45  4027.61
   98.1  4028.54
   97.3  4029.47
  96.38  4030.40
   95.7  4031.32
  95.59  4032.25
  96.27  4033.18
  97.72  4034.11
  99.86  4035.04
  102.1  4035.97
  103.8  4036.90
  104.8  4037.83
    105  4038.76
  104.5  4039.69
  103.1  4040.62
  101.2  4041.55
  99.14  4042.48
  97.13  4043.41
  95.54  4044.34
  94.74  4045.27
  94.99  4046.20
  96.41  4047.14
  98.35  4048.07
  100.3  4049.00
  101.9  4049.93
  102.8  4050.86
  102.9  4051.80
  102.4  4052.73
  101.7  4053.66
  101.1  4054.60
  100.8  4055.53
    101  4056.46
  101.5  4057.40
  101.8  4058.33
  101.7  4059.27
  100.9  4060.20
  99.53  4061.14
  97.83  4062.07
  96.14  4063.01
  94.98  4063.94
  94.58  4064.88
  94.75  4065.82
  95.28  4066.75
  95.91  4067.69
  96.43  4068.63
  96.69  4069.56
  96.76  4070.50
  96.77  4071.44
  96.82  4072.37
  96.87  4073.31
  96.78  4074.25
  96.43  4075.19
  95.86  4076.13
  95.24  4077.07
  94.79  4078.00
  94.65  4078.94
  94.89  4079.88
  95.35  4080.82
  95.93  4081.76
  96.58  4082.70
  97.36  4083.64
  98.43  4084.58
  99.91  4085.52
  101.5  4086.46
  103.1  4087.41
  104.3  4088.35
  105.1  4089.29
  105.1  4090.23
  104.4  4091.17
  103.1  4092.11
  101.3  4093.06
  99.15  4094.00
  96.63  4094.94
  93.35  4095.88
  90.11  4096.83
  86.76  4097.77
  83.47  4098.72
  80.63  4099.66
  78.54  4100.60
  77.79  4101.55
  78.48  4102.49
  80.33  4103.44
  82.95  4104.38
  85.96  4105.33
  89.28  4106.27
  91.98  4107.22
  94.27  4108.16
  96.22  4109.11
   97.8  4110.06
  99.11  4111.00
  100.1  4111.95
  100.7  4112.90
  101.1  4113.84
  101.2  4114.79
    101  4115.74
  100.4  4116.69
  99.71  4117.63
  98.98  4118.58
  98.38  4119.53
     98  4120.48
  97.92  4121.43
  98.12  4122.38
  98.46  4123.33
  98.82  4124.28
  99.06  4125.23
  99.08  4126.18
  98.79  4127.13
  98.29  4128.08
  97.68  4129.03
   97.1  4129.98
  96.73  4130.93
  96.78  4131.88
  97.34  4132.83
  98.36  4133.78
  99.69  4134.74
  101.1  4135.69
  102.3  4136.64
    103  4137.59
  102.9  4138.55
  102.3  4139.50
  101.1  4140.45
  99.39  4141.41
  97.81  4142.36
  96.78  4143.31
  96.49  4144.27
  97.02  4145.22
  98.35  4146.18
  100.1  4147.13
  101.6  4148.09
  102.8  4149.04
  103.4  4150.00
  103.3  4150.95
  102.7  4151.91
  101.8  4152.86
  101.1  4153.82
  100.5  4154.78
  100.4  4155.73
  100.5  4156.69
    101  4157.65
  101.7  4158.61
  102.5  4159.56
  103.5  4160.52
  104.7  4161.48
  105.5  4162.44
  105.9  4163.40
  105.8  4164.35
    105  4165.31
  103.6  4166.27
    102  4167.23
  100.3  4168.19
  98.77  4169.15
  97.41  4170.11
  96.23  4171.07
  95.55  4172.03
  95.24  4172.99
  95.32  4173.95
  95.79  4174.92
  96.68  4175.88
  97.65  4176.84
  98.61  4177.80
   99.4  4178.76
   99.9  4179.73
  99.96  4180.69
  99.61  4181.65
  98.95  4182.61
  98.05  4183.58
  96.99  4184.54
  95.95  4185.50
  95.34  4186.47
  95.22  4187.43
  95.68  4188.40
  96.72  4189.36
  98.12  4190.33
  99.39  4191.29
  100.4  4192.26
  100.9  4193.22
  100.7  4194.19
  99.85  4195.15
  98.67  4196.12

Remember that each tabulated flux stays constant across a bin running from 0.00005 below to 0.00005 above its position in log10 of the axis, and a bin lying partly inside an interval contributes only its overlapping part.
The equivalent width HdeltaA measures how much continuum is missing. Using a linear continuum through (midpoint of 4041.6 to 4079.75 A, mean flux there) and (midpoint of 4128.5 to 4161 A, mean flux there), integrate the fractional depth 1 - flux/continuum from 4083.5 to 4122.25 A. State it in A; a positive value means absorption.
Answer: 1.5 A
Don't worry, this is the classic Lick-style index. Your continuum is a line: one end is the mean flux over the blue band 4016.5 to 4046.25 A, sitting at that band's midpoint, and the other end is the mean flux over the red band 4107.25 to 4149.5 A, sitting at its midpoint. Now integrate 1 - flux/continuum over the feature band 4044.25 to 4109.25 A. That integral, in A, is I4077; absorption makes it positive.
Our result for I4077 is 2.1 A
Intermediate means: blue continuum 99.3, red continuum 99.1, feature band 95.9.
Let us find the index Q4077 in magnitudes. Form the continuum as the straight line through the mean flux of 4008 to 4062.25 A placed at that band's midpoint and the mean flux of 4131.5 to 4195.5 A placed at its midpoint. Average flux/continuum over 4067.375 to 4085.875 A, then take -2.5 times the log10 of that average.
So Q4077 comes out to 0.04 mag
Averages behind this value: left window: 99.7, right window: 99.8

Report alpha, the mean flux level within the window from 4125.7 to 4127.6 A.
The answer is 98.9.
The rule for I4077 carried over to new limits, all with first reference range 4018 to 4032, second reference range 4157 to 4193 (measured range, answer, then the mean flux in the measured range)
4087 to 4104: 1.1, 92.8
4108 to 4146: 0.1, 99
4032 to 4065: -0.4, 99.9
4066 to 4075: 0.2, 96.5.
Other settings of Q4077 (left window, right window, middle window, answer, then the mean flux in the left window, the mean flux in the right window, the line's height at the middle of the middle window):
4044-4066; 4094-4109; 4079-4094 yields -0.11 mag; 99.2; 86.7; 90.7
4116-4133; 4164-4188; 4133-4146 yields -0.01 mag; 98.4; 98.4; 98.4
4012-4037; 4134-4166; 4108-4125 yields 0.02 mag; 99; 102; 101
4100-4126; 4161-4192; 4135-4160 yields -0.04 mag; 94.2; 99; 96.8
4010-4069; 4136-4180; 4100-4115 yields 0.11 mag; 99.3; 101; 100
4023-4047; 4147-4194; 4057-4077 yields 0.02 mag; 99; 99.9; 99.2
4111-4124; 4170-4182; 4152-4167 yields -0.05 mag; 99.5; 97.5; 98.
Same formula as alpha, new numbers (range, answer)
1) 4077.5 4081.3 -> 95.1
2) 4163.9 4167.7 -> 104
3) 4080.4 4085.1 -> 96.8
